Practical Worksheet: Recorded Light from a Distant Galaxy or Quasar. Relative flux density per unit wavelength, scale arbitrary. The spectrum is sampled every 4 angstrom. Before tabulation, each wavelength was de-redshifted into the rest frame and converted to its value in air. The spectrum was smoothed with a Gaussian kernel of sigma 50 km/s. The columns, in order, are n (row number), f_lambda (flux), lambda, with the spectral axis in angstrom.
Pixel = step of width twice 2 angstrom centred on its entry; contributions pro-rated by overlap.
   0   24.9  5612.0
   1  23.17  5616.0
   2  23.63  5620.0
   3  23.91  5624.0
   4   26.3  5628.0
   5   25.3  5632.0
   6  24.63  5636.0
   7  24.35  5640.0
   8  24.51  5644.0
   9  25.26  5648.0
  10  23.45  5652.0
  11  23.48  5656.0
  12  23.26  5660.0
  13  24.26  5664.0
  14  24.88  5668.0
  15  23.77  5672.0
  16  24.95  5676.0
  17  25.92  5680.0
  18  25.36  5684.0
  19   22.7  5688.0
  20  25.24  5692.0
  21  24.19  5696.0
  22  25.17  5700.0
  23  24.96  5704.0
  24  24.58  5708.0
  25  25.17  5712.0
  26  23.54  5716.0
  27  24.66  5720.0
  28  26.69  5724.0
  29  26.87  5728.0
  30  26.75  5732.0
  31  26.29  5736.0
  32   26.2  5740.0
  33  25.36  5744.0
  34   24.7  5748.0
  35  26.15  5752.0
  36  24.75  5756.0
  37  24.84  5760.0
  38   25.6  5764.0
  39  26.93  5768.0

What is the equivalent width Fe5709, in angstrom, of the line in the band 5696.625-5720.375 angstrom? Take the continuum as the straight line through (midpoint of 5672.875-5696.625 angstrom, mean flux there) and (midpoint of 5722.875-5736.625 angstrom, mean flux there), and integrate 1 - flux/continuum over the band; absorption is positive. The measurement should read 1.01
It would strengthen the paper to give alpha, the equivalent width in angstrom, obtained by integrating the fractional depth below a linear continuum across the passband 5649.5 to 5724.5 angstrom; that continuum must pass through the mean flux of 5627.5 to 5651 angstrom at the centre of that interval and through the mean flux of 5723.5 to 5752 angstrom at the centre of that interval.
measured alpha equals 2.9 angstrom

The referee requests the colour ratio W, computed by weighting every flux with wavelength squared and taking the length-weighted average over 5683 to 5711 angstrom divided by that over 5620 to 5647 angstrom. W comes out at 1.0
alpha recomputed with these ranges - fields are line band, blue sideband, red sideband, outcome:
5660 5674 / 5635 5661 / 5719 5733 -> 0.3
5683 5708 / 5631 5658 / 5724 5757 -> 0.7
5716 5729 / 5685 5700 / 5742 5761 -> -0.5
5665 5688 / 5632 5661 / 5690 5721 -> -0.3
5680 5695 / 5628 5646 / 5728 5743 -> 0.6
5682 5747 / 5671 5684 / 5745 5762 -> -0.4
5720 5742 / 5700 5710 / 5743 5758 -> -1.2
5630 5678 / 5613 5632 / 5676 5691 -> 0.4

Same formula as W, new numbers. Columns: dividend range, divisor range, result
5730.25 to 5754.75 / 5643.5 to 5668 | 1.11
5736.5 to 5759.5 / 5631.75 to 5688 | 1.07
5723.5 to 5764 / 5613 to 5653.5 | 1.10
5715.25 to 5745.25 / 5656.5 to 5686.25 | 1.08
